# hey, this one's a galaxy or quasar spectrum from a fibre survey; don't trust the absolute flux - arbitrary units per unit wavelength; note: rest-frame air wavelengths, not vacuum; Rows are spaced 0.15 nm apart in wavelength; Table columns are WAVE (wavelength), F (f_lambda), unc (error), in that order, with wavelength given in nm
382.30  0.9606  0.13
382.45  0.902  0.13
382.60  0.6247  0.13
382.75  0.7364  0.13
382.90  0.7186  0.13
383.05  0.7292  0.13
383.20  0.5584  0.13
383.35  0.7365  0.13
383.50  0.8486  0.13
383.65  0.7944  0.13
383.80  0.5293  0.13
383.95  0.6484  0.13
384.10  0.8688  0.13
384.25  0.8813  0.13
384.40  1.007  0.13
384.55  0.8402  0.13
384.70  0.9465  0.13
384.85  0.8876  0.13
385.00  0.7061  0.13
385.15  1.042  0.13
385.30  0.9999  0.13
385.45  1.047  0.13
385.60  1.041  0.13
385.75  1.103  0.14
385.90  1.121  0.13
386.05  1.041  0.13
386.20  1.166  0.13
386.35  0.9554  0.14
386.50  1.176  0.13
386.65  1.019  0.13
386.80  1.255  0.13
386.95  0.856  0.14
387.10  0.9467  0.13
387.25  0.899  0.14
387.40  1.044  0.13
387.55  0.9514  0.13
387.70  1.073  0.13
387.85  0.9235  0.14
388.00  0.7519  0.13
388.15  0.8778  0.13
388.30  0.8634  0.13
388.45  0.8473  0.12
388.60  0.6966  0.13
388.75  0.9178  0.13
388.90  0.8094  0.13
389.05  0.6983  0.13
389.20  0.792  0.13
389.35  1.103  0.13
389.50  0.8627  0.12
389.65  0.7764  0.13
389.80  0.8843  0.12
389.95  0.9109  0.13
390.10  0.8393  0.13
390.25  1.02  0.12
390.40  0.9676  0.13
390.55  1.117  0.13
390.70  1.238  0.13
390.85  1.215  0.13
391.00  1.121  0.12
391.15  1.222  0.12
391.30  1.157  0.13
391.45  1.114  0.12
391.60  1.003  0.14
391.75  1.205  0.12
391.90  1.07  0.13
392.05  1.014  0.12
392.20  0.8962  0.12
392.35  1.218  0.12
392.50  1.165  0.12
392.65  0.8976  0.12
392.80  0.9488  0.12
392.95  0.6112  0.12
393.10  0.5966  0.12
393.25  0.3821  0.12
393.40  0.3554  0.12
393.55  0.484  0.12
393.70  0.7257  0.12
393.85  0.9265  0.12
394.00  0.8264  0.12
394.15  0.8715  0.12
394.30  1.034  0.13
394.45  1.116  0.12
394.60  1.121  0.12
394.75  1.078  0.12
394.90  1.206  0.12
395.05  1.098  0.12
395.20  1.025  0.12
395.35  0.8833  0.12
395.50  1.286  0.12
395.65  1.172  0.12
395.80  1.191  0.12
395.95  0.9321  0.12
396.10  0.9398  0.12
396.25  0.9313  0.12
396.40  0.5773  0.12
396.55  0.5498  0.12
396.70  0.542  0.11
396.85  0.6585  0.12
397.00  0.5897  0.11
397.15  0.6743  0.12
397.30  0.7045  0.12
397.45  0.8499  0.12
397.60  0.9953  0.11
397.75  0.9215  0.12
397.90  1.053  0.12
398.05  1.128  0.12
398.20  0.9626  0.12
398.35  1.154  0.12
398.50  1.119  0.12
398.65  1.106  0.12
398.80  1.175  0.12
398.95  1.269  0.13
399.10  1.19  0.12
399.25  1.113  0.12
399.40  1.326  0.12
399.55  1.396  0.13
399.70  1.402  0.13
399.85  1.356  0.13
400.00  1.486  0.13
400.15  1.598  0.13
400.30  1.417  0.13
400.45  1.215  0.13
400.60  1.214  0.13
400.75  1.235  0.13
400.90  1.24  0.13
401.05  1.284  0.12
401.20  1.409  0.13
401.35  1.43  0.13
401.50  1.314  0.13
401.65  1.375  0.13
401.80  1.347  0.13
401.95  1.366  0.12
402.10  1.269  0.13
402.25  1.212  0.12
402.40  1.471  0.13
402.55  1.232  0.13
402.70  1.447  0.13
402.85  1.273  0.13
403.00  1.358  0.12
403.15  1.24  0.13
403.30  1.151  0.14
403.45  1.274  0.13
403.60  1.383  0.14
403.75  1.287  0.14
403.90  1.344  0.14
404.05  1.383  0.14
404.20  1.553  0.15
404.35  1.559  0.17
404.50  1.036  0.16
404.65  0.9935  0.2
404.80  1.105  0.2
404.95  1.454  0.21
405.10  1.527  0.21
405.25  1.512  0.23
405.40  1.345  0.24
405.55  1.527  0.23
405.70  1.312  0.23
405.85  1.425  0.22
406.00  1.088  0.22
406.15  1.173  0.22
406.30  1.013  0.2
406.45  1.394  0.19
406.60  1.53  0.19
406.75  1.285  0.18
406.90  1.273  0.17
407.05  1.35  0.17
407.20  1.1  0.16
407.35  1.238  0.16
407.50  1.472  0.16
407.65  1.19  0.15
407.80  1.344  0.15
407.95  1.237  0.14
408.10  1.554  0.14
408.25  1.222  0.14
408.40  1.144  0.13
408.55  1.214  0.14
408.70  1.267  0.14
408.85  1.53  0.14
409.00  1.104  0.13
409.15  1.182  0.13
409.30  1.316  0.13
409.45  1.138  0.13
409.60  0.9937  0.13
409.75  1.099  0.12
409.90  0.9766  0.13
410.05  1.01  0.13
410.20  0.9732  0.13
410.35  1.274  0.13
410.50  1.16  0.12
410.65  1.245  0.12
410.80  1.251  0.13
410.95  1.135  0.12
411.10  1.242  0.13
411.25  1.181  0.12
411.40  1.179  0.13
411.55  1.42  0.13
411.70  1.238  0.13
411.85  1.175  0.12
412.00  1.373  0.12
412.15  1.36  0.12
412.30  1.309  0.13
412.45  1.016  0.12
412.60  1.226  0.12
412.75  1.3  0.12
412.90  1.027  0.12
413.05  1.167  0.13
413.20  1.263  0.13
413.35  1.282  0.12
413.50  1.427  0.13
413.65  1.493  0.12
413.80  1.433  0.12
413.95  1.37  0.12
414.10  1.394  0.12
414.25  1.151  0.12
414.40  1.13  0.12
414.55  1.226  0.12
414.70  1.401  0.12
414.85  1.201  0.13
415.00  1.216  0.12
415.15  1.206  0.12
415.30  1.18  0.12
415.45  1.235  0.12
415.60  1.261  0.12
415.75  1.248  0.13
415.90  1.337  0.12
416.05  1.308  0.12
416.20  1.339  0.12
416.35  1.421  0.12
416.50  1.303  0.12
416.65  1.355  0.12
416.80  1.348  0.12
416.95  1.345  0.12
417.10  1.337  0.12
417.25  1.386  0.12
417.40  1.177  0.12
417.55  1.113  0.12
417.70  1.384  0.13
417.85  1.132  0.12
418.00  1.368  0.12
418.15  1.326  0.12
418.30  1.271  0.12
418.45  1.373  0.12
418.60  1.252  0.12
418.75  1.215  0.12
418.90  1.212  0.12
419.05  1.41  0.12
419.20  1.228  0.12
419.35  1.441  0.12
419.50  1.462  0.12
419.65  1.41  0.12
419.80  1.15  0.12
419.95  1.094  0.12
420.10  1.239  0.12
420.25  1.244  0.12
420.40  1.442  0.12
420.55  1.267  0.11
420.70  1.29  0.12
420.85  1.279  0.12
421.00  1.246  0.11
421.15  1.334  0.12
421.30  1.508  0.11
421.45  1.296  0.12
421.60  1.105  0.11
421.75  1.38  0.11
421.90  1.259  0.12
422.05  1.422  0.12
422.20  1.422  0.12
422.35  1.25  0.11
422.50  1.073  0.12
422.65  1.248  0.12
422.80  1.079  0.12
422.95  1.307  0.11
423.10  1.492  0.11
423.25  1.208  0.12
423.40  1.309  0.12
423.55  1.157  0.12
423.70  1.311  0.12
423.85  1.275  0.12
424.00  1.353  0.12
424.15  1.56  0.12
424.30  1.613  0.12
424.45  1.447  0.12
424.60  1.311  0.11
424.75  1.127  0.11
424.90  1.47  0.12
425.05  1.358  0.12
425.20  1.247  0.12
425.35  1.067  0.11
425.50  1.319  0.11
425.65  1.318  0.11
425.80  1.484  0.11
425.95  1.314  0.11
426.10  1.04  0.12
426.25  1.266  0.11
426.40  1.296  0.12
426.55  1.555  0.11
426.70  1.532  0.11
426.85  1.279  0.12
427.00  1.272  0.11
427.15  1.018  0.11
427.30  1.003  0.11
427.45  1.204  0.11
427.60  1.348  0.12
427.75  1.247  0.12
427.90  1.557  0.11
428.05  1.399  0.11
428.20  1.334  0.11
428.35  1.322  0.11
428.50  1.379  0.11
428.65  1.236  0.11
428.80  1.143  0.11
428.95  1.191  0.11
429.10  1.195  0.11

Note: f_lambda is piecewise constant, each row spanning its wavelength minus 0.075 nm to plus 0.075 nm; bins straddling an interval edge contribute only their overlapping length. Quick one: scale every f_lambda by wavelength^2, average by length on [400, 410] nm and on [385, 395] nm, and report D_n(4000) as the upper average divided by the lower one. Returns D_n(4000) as 1.5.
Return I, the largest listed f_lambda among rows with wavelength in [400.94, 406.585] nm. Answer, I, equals 1.559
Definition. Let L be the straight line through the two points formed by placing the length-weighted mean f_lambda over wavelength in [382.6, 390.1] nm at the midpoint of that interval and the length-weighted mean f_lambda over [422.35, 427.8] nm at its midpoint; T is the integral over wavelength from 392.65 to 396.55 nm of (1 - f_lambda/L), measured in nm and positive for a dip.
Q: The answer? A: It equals 0.37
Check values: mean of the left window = 0.892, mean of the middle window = 0.886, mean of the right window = 1.29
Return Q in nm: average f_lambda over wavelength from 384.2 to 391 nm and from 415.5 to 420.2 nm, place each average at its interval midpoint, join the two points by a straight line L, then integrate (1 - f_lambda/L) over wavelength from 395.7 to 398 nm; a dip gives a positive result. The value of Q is 0.54 nm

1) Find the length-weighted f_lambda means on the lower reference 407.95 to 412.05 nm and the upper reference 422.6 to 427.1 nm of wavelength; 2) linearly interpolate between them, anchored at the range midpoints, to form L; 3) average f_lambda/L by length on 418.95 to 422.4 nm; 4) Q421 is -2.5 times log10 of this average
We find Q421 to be -0.02 mag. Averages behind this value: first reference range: 1.21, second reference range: 1.32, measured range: 1.31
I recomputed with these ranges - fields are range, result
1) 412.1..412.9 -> 1.36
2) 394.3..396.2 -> 1.286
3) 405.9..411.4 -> 1.554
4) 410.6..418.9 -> 1.493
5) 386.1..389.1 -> 1.255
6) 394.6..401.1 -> 1.598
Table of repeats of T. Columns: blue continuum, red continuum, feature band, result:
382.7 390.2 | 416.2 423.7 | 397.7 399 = -0.08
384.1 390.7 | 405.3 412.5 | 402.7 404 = -0.15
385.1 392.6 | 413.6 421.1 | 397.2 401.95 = -0.46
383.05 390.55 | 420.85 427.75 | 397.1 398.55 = 0.09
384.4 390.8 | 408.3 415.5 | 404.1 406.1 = -0.33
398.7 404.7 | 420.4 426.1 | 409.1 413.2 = 0.40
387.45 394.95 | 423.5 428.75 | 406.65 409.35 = -0.40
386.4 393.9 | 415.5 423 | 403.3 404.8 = -0.26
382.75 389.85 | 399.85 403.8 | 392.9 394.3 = 0.56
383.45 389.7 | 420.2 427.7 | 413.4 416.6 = -0.24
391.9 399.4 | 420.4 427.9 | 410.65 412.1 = -0.14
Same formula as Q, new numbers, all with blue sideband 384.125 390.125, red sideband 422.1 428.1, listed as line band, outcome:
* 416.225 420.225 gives -0.196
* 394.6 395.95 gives -0.119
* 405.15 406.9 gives -0.325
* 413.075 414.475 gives -0.148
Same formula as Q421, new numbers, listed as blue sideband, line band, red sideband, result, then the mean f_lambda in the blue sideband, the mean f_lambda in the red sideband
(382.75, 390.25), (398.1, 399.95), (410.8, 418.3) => -0.14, 0.897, 1.27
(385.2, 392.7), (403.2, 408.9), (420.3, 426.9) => -0.14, 0.998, 1.32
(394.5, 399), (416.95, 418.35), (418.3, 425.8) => -0.03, 0.962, 1.31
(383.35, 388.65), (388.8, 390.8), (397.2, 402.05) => 0.10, 0.931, 1.22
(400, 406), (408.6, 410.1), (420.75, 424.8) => 0.14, 1.34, 1.31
